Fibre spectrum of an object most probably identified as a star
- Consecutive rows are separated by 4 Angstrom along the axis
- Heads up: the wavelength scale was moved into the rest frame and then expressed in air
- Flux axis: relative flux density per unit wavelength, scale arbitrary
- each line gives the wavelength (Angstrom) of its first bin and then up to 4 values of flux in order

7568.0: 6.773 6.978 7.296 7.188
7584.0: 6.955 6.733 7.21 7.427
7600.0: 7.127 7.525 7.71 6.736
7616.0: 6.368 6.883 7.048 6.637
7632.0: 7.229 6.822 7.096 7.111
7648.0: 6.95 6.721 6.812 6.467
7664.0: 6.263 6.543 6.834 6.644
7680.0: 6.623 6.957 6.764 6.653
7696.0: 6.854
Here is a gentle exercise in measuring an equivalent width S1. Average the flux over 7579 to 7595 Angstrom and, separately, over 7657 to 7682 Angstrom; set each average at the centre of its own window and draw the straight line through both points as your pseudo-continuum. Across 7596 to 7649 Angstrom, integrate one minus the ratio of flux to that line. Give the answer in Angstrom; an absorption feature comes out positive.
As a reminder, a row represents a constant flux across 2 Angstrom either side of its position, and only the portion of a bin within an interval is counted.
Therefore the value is -1.5 Angstrom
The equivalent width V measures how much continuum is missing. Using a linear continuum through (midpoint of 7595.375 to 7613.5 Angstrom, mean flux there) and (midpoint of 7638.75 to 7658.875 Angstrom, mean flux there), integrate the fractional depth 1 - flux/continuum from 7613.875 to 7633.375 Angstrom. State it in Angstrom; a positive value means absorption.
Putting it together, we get 0.87 Angstrom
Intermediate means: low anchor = 7.31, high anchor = 6.91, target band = 6.82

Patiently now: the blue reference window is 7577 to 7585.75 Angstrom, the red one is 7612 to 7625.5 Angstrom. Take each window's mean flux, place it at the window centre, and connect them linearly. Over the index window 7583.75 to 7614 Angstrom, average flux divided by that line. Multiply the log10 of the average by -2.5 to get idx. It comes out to -0.04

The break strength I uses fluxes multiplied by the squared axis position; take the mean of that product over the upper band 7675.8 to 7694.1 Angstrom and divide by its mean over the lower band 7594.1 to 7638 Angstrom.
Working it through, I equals 1.0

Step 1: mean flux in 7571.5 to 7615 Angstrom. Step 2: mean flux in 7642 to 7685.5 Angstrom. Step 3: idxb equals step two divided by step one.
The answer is 0.94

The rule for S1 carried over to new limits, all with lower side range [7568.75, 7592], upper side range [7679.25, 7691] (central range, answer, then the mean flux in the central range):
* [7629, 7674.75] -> 0.4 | 6.8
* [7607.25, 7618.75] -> 0.2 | 6.85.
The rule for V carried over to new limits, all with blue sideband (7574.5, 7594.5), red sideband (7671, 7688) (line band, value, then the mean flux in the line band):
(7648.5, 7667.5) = 0.7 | 6.59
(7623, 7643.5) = -0.2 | 6.97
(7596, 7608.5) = -0.7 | 7.42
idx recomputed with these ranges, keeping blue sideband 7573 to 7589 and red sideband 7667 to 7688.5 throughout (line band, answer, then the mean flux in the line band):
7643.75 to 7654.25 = -0.010 mag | 6.89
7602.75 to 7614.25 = -0.049 mag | 7.29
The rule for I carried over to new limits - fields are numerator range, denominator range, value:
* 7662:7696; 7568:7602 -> 0.96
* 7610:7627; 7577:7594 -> 0.97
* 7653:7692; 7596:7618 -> 0.95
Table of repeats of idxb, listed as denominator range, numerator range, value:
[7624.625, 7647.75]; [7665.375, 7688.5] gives 0.96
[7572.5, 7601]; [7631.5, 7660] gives 0.97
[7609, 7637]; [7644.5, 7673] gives 0.97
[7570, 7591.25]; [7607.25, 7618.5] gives 0.97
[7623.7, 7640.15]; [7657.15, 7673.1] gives 0.94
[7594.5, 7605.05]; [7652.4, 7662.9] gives 0.90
